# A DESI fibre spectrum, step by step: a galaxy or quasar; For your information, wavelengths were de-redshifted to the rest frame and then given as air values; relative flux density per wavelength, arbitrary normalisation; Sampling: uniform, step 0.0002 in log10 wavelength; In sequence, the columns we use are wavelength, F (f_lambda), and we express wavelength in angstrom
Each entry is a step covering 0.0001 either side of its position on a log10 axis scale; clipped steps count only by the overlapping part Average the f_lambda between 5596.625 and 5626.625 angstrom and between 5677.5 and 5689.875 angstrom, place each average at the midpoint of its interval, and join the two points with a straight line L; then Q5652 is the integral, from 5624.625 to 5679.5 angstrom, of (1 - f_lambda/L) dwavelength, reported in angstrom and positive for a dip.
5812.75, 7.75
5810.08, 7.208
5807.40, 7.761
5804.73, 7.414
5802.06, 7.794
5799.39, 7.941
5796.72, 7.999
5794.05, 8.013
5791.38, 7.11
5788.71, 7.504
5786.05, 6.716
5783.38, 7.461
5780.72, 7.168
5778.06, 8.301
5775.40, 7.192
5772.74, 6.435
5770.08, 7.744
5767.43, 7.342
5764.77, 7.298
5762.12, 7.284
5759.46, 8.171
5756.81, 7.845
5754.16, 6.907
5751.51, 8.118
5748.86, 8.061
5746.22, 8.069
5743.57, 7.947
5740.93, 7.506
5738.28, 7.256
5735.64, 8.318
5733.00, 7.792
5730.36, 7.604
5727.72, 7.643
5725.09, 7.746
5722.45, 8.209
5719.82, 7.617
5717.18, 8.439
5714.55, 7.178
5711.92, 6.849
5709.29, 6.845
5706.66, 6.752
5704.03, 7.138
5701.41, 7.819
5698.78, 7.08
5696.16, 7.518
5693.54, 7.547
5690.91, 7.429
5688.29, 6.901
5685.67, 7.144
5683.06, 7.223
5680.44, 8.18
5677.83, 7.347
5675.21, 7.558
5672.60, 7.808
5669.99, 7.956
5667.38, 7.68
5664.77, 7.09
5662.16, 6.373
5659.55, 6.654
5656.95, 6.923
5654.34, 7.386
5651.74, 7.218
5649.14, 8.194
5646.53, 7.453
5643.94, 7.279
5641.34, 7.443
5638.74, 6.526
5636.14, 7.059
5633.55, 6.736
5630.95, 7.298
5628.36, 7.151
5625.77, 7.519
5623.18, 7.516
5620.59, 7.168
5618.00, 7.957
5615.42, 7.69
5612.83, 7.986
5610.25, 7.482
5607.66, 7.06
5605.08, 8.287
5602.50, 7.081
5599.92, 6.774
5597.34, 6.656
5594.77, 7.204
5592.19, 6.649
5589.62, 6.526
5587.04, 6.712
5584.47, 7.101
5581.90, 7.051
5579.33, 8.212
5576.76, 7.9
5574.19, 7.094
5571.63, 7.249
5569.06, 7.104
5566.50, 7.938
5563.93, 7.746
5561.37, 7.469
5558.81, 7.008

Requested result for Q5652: 0.9 angstrom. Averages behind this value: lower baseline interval 7.44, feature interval 7.27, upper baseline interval 7.37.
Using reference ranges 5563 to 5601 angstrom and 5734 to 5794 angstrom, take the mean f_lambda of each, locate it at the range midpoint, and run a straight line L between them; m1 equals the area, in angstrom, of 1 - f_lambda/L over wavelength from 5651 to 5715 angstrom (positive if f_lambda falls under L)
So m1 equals 1.1 angstrom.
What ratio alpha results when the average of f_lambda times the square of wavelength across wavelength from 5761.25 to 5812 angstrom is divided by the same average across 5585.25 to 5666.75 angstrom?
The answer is 1.10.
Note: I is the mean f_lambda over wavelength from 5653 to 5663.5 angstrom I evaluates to 6.84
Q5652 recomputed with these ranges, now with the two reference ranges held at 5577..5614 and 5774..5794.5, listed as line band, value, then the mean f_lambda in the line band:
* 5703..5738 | -1.0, 7.54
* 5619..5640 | 0.3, 7.13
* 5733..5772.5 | -1.6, 7.67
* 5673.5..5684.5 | -0.4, 7.58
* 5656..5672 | 0.3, 7.15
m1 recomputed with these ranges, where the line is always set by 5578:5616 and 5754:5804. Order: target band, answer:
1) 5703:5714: 0.72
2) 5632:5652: 0.14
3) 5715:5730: -0.92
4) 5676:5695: -0.11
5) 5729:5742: -0.47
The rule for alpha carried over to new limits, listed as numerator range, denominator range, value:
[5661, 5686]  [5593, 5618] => 1.04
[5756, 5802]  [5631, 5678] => 1.08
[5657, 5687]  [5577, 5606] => 1.06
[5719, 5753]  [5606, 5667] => 1.12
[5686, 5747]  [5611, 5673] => 1.05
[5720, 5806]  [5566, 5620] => 1.11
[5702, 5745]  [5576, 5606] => 1.11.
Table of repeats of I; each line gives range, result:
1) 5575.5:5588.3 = 7.4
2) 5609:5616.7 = 7.72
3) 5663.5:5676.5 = 7.62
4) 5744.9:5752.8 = 8.09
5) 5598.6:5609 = 7.29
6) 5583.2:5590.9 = 6.78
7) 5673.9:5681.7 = 7.69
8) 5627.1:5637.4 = 7.06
